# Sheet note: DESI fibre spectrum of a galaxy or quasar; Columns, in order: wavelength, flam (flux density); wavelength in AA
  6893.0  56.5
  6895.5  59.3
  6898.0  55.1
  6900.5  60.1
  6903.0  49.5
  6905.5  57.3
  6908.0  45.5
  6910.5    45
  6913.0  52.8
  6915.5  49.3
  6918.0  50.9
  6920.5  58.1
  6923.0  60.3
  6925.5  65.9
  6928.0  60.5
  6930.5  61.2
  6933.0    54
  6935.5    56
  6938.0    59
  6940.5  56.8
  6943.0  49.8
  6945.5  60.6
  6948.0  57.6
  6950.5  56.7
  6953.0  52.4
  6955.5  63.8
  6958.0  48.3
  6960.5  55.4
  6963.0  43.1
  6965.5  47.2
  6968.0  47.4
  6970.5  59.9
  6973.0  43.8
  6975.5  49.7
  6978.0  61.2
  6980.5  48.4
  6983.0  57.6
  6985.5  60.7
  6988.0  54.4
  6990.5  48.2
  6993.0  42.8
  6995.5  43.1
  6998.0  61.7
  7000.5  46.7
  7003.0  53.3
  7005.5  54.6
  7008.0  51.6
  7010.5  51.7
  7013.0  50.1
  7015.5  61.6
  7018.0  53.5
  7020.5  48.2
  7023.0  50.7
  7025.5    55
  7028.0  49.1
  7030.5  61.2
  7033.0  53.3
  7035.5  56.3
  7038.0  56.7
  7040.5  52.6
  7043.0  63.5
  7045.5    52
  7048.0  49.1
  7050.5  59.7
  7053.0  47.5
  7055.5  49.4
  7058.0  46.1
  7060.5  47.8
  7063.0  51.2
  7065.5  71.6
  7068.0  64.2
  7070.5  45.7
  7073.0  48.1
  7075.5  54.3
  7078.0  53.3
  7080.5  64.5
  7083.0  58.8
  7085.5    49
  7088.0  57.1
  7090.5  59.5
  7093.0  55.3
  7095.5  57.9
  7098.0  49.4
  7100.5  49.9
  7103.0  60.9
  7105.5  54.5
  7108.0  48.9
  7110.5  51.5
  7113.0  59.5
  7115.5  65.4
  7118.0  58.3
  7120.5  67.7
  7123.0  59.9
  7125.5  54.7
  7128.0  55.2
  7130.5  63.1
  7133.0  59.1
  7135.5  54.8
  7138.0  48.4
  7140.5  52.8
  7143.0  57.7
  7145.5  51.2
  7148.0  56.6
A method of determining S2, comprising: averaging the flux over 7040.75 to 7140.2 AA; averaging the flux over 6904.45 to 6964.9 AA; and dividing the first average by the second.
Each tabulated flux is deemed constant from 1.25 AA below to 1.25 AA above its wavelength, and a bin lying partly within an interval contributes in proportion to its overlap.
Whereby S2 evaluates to 1.0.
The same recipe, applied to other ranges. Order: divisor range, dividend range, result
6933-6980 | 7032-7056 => 1.01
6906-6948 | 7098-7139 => 1.02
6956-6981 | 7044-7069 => 1.06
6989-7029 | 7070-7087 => 1.05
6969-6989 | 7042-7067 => 0.99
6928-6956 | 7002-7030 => 0.93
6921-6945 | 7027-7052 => 0.95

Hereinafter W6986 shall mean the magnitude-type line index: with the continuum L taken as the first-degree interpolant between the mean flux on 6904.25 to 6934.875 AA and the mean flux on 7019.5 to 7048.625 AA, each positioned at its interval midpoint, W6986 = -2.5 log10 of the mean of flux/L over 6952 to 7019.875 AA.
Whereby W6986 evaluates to 0.05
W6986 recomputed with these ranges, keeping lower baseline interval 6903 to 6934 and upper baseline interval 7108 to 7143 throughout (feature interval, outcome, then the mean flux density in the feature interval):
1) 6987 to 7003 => 0.13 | 49.7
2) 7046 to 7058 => 0.11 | 50.9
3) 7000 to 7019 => 0.06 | 53.1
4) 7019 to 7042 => 0.05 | 53.8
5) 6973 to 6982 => 0.07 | 51.9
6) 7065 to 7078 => 0.02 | 55.6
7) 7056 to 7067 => 0.05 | 54.1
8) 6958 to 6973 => 0.12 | 49.8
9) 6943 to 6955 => -0.03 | 56.5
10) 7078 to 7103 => 0.02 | 55.9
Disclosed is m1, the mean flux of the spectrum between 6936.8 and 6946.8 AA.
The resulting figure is 56.5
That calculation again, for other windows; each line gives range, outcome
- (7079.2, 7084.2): 61.6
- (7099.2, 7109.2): 53.6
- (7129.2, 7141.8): 55.6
